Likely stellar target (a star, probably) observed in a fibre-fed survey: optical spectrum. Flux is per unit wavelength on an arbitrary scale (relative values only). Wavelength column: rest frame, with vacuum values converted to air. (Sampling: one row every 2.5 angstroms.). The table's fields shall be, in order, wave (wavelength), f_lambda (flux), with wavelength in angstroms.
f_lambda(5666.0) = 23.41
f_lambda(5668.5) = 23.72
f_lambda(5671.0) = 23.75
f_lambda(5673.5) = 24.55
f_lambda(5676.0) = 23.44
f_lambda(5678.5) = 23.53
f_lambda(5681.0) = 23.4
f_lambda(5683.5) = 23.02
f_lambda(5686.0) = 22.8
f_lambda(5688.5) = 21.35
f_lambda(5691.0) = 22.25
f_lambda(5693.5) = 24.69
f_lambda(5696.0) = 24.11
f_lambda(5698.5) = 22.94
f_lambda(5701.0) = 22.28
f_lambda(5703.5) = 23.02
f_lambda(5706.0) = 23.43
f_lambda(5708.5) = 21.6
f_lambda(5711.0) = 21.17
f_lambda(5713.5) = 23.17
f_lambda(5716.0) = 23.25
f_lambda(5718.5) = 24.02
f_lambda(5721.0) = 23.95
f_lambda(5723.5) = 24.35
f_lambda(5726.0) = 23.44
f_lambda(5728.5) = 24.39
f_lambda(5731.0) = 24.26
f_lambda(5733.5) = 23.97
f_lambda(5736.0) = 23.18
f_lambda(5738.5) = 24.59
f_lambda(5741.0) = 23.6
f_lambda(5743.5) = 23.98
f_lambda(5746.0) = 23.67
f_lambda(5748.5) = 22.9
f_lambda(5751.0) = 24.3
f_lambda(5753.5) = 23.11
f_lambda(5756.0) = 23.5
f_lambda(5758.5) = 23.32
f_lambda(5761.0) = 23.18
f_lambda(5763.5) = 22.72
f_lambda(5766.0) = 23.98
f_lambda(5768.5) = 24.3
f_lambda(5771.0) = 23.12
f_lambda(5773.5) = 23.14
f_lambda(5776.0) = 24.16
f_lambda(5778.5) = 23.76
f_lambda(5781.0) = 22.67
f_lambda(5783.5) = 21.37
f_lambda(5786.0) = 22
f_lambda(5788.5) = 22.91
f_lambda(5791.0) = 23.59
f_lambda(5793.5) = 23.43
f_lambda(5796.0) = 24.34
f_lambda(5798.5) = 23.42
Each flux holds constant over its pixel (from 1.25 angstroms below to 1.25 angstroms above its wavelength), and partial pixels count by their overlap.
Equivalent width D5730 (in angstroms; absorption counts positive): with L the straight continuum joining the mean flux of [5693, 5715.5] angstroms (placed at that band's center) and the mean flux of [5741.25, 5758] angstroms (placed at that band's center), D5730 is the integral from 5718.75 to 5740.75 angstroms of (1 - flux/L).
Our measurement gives -0.7 angstroms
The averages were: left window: 22.9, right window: 23.6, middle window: 24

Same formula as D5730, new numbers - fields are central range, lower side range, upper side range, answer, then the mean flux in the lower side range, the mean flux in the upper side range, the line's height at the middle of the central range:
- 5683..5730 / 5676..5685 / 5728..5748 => 0.91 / 23.3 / 23.9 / 23.6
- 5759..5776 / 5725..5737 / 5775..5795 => -0.14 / 23.9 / 23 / 23.3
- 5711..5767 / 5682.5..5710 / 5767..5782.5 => -1.01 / 22.8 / 23.5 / 23.2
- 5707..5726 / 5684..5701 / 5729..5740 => 0.38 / 23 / 24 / 23.6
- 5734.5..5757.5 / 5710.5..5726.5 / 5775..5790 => -0.48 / 23.4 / 22.8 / 23.2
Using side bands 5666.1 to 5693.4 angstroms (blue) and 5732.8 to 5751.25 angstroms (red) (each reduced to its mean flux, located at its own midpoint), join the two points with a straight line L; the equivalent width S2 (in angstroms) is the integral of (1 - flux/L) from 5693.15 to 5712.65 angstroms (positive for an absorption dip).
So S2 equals 0.5 angstroms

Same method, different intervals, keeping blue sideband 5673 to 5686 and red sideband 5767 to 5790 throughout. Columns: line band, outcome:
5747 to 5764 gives -0.1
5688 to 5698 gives 0.1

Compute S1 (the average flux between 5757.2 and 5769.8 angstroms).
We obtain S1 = 23.5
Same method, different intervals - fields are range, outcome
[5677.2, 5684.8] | 23.3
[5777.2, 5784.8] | 22.6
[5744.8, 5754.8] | 23.5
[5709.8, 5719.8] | 22.9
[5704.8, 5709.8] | 22.5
